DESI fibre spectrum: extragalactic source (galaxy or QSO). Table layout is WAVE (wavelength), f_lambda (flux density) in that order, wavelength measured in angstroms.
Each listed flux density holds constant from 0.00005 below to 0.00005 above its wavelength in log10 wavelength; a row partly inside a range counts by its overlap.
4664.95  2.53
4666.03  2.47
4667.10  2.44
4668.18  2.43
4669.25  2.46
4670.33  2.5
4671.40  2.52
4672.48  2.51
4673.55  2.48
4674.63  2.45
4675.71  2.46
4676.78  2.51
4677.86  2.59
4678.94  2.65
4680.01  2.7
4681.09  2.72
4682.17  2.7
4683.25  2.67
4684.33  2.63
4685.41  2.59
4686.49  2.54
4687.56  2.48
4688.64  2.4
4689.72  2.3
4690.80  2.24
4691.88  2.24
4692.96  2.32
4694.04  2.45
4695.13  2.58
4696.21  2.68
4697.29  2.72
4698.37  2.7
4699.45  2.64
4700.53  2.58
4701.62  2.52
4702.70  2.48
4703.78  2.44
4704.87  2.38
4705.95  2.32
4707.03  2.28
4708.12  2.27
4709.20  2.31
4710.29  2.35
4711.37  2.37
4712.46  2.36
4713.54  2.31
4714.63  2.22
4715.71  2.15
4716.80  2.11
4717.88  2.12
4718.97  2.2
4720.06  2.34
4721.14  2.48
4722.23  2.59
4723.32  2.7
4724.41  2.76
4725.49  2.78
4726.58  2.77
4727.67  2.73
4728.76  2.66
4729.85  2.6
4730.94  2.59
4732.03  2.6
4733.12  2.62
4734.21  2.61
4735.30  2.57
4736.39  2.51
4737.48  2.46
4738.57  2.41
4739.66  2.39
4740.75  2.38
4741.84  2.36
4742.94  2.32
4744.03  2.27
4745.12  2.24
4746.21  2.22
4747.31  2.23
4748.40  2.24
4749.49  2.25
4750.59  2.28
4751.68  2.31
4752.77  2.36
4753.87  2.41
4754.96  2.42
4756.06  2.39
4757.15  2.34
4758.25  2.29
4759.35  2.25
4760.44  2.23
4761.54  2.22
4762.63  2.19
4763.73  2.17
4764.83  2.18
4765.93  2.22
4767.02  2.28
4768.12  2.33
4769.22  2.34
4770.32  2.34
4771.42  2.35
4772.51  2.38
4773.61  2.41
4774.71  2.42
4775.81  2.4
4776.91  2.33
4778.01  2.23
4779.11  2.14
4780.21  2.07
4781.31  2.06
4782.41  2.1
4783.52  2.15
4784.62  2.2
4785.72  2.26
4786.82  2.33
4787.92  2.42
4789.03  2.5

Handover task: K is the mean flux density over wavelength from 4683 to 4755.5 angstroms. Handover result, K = 2.44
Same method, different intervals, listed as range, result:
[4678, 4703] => 2.55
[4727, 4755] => 2.43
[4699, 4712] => 2.41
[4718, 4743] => 2.54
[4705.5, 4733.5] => 2.45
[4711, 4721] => 2.25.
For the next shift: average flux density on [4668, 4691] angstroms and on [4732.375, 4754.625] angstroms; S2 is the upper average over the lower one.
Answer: 0.94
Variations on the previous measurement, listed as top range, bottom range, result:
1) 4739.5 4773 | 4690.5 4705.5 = 0.92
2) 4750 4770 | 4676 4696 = 0.91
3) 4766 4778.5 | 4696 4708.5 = 0.94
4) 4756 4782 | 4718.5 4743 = 0.89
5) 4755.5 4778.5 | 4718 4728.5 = 0.89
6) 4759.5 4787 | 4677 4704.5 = 0.89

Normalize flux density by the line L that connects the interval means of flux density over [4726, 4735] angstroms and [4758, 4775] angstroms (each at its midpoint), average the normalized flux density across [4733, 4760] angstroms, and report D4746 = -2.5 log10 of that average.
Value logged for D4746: 0.06 mag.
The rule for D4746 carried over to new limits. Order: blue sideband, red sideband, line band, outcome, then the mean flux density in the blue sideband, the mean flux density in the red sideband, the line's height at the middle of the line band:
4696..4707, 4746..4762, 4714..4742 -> -0.04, 2.53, 2.3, 2.41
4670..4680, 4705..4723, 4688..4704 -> -0.03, 2.53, 2.31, 2.41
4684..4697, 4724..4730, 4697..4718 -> 0.09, 2.46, 2.72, 2.58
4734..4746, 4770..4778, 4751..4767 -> 0.05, 2.4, 2.37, 2.38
